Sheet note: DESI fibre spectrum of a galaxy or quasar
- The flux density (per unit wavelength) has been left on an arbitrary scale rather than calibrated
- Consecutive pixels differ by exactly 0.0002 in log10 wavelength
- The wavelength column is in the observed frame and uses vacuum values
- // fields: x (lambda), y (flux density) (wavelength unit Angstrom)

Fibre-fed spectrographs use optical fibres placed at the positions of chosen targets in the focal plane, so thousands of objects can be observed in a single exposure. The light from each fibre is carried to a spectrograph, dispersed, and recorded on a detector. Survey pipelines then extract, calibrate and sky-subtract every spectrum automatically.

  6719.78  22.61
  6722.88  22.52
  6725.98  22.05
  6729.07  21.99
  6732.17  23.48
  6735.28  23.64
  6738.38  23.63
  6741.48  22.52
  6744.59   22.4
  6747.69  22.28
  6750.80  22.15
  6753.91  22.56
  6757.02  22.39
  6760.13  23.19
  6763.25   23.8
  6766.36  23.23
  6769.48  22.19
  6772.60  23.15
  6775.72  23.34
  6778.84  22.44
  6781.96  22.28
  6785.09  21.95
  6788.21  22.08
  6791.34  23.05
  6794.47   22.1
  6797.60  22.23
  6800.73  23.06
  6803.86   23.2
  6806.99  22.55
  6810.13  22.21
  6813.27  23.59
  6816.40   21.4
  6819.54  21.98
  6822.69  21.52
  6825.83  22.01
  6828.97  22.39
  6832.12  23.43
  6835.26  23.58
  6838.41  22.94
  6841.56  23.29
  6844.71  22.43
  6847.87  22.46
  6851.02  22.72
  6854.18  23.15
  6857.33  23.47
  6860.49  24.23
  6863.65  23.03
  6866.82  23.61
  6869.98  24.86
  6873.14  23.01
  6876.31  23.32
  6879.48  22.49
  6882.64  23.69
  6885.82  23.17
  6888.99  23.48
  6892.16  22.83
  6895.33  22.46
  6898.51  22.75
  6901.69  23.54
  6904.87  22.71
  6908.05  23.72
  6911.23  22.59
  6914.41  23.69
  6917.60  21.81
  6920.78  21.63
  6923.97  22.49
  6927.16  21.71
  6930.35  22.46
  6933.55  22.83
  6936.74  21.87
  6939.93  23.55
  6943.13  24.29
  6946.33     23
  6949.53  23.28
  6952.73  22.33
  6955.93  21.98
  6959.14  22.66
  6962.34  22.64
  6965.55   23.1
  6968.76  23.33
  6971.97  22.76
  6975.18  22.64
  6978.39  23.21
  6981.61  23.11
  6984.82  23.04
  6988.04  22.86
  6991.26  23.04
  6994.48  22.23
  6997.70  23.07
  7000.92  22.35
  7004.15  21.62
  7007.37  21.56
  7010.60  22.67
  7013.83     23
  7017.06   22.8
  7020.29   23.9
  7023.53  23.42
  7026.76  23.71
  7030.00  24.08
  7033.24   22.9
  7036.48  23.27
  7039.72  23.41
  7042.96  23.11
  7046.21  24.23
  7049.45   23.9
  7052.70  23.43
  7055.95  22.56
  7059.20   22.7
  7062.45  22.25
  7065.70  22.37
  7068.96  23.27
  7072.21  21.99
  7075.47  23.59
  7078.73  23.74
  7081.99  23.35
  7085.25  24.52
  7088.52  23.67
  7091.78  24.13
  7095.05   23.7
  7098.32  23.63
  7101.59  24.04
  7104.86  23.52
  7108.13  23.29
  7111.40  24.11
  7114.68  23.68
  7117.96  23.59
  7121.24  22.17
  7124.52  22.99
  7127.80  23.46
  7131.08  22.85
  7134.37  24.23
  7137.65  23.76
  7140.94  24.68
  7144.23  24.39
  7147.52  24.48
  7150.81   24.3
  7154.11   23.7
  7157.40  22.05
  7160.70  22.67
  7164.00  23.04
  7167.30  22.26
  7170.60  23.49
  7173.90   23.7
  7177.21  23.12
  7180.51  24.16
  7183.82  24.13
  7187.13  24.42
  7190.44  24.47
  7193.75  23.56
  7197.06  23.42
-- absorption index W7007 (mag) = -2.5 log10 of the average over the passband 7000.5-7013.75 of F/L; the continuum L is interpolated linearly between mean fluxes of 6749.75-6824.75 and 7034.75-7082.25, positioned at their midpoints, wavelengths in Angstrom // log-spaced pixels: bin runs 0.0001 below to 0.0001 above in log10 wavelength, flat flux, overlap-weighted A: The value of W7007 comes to 0.04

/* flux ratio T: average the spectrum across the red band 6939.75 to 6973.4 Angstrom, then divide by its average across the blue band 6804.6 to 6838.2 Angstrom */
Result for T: 1.02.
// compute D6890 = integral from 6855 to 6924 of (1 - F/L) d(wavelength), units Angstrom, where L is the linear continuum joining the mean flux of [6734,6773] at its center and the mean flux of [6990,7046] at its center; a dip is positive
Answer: -0.7 Angstrom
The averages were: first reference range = 22.8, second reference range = 23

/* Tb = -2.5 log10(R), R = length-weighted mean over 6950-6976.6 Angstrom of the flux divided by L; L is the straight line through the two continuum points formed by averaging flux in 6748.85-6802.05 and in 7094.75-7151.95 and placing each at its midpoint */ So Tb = 0.024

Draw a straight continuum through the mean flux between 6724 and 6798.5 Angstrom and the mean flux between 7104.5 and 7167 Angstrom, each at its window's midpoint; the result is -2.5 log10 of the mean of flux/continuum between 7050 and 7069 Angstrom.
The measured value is 0.03 mag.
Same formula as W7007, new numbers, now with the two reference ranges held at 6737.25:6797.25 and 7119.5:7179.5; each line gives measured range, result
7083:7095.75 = -0.032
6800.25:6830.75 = 0.018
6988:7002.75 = 0.021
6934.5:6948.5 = -0.008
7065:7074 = 0.032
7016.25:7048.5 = -0.015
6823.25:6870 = -0.013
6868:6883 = -0.028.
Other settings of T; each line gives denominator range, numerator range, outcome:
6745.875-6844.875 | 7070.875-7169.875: 1.04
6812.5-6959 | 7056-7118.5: 1.02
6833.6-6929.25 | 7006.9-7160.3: 1.02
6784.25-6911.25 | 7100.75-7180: 1.03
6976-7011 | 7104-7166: 1.04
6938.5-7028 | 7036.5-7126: 1.02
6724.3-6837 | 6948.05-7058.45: 1.01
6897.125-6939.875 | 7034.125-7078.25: 1.02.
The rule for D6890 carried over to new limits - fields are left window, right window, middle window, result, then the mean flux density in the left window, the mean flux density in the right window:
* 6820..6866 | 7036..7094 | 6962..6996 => 0.34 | 22.9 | 23.3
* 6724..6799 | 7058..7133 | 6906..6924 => 0.24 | 22.7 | 23.3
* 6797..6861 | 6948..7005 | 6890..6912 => -0.22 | 22.7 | 22.8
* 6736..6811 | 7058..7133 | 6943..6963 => 0.22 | 22.7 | 23.3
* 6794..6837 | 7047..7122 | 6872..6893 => -0.38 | 22.5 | 23.4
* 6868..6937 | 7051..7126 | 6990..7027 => 0.62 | 22.9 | 23.3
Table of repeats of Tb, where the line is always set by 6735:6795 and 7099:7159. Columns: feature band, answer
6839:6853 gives 0.008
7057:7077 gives 0.037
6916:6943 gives 0.035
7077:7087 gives -0.016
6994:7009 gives 0.054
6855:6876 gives -0.032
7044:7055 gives -0.014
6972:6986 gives 0.013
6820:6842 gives 0.010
